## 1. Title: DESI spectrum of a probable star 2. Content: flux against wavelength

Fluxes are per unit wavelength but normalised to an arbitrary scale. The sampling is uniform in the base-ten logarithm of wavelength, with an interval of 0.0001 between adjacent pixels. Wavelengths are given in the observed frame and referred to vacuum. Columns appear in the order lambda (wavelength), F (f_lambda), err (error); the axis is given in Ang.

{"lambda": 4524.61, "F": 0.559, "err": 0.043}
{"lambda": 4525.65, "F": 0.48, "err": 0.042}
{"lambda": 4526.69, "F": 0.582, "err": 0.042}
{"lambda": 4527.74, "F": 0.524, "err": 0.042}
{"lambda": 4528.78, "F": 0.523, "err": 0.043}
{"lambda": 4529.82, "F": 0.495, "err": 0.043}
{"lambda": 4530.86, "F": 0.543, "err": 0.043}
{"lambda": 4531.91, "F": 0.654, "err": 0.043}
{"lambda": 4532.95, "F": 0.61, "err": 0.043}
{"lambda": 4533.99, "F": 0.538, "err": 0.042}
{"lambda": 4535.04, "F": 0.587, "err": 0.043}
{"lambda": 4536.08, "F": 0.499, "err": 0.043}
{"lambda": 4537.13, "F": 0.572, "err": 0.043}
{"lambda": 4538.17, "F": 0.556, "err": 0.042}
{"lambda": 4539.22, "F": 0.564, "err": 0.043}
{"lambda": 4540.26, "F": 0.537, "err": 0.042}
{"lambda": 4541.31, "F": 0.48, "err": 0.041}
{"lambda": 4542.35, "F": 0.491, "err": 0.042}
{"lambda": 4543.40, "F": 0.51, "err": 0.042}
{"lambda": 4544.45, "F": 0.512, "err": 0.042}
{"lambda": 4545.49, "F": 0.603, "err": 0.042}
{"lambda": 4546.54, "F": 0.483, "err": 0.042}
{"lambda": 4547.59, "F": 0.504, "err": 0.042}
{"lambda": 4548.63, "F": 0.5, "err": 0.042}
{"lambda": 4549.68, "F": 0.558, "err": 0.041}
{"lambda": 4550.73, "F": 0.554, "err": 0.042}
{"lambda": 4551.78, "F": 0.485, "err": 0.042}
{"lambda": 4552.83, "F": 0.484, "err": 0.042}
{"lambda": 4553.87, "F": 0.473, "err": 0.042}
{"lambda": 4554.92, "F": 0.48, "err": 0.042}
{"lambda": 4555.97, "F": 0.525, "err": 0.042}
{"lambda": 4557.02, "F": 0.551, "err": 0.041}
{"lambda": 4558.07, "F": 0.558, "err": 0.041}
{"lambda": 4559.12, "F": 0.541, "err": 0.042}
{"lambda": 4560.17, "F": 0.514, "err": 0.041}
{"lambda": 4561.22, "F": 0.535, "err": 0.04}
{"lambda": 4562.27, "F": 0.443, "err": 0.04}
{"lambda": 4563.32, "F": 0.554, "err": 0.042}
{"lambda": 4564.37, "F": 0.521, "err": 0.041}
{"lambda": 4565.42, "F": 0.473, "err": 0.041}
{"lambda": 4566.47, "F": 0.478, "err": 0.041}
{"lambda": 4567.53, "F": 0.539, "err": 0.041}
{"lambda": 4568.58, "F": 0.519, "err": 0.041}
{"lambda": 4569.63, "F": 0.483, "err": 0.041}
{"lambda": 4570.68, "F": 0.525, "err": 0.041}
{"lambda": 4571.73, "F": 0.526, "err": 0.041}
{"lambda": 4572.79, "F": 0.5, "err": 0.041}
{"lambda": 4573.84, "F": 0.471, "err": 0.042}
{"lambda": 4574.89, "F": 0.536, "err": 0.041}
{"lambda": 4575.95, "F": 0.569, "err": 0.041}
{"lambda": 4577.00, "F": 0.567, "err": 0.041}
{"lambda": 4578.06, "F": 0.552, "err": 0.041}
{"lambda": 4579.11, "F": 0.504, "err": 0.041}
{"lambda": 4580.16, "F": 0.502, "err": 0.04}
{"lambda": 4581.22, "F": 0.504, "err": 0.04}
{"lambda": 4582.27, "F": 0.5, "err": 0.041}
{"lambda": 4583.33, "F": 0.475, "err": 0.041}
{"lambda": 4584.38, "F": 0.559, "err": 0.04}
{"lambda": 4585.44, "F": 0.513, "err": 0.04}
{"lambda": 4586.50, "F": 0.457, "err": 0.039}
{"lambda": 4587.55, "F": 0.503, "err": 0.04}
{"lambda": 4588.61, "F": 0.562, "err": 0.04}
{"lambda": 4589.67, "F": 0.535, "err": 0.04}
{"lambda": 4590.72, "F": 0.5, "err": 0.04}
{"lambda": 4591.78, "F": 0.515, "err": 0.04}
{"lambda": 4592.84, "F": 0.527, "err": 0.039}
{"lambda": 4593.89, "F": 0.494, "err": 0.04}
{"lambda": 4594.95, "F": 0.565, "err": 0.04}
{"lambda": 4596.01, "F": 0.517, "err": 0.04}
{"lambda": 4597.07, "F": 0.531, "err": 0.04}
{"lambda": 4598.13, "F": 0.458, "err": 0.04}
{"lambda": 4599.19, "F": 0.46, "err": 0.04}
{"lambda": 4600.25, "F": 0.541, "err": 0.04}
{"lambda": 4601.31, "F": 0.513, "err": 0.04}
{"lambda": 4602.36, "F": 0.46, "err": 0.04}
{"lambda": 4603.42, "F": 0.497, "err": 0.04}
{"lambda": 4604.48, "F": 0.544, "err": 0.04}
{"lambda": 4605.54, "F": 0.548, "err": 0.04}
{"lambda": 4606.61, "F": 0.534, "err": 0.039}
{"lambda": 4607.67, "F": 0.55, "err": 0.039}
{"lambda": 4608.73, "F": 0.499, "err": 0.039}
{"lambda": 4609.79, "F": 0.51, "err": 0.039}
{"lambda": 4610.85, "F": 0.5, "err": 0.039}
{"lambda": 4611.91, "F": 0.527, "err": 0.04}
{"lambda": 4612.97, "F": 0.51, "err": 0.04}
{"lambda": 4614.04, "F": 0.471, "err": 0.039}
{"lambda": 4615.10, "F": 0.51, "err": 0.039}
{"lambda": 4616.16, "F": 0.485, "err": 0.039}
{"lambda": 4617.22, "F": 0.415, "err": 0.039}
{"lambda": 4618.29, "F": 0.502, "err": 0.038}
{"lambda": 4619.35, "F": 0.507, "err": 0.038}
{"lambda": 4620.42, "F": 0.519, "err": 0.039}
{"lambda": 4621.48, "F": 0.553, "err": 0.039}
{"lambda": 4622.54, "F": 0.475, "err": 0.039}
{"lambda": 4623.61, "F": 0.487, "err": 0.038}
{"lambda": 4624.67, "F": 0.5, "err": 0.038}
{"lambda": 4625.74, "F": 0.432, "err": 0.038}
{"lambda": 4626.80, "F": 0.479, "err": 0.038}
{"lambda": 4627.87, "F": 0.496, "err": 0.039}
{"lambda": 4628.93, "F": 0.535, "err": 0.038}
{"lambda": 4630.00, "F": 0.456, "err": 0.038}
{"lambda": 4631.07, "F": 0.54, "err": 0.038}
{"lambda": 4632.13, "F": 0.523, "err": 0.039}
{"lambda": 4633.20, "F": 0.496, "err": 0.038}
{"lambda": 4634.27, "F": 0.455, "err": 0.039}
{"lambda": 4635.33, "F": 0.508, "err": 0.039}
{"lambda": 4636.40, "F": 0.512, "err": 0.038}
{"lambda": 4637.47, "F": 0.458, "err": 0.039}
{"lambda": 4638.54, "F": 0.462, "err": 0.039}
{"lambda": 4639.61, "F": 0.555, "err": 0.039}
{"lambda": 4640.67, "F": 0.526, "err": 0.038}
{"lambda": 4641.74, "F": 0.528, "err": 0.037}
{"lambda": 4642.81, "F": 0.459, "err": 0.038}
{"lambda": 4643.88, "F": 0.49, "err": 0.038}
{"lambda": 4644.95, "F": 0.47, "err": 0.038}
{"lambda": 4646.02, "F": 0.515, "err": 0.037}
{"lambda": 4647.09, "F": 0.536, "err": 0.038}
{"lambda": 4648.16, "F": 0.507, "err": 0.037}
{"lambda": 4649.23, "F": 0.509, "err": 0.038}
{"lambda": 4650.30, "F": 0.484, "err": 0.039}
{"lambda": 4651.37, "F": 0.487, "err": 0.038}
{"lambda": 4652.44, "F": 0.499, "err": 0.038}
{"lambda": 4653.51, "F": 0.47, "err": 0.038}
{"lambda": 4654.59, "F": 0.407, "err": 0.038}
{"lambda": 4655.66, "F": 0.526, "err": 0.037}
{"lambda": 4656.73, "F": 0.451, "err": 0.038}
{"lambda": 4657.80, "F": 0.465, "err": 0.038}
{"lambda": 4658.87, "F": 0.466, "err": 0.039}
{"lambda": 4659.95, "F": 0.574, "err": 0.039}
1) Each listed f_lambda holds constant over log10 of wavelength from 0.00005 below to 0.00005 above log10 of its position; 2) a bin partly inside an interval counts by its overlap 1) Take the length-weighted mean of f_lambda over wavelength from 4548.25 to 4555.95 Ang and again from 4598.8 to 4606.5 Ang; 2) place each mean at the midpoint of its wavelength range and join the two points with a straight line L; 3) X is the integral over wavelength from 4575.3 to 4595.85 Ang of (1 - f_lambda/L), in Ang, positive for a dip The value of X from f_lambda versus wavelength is -0.5 Ang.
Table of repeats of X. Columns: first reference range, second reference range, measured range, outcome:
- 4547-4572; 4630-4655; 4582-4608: -0.4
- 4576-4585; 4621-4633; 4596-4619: 0.2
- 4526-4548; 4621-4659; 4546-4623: 1.0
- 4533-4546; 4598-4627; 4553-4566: 0.4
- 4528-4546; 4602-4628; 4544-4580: 0.9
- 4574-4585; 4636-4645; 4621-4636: 0.2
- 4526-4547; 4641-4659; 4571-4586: 0.1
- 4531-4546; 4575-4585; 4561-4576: 0.7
